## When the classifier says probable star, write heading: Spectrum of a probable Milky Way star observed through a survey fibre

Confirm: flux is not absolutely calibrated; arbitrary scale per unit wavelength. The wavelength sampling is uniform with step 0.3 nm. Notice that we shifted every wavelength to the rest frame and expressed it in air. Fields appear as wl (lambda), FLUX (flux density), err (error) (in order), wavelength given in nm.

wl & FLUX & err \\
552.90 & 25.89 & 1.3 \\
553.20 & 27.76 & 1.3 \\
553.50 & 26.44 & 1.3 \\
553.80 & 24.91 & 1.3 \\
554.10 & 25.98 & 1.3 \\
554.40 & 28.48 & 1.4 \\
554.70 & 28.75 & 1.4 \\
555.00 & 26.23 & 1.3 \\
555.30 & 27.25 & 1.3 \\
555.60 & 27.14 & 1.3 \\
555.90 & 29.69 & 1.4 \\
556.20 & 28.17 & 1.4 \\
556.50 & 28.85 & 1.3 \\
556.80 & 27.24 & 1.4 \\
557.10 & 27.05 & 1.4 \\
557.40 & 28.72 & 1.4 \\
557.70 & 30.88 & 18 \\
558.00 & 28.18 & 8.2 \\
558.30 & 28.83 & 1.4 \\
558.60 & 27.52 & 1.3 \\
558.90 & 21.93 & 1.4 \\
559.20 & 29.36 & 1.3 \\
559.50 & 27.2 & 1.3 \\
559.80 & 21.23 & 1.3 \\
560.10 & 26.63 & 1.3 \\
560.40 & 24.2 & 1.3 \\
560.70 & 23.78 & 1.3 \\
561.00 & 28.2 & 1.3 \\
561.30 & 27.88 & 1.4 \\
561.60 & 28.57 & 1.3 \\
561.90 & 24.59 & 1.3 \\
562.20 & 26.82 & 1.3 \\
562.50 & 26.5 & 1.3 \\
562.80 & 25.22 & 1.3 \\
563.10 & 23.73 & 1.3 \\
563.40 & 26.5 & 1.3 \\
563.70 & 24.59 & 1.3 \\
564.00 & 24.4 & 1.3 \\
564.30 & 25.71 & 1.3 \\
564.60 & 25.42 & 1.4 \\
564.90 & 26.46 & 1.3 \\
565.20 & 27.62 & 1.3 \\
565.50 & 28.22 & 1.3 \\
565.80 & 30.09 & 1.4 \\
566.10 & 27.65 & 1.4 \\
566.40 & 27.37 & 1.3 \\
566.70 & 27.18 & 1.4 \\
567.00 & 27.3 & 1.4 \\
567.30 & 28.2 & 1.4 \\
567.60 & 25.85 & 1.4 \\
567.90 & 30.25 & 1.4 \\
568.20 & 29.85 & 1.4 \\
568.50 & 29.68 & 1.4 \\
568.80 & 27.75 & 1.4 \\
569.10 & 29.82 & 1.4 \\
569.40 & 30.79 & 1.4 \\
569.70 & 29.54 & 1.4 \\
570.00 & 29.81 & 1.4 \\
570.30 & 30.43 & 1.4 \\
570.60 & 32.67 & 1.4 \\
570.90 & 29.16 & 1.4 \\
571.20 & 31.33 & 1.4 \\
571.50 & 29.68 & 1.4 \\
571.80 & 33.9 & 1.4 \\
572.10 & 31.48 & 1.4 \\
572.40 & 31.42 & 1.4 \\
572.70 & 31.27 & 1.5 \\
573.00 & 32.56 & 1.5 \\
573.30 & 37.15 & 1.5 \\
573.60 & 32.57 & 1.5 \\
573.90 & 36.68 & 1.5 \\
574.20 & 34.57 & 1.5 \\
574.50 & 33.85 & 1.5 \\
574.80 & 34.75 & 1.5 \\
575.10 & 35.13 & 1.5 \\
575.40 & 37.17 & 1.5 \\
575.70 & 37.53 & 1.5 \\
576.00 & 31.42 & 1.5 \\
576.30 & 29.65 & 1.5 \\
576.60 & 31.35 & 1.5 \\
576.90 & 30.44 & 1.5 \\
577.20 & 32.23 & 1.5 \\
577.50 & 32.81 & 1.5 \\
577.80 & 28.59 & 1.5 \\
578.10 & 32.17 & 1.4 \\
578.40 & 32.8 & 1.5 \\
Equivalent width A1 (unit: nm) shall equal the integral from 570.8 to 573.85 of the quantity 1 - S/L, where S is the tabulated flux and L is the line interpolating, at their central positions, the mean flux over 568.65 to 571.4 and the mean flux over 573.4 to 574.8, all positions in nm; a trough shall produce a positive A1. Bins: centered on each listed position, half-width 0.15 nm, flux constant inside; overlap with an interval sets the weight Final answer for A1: 0.04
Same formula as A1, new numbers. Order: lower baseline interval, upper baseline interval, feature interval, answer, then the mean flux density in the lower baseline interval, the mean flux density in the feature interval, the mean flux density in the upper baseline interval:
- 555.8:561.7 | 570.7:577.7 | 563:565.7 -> 0.30 nm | 27.2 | 26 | 32.9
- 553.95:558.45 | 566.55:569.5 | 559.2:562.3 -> 0.25 nm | 28.1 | 26.1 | 28.6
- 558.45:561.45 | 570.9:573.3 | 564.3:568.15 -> 0.17 nm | 25.8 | 27.6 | 31.8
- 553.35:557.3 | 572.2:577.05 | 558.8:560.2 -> 0.17 nm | 27.4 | 25.3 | 33.6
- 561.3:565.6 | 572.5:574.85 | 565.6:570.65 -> 0.13 nm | 26.1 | 29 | 34.1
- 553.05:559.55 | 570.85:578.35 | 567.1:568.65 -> 0.11 nm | 27.6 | 28.7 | 32.8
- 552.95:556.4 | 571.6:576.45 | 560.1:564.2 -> 0.55 nm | 27.3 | 25.8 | 33.8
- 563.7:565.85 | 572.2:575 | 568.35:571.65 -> 0.09 nm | 26.5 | 30.1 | 33.8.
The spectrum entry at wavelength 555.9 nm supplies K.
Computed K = 29.69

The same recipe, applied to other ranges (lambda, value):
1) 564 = 24.4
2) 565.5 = 28.22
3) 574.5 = 33.85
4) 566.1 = 27.65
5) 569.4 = 30.79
